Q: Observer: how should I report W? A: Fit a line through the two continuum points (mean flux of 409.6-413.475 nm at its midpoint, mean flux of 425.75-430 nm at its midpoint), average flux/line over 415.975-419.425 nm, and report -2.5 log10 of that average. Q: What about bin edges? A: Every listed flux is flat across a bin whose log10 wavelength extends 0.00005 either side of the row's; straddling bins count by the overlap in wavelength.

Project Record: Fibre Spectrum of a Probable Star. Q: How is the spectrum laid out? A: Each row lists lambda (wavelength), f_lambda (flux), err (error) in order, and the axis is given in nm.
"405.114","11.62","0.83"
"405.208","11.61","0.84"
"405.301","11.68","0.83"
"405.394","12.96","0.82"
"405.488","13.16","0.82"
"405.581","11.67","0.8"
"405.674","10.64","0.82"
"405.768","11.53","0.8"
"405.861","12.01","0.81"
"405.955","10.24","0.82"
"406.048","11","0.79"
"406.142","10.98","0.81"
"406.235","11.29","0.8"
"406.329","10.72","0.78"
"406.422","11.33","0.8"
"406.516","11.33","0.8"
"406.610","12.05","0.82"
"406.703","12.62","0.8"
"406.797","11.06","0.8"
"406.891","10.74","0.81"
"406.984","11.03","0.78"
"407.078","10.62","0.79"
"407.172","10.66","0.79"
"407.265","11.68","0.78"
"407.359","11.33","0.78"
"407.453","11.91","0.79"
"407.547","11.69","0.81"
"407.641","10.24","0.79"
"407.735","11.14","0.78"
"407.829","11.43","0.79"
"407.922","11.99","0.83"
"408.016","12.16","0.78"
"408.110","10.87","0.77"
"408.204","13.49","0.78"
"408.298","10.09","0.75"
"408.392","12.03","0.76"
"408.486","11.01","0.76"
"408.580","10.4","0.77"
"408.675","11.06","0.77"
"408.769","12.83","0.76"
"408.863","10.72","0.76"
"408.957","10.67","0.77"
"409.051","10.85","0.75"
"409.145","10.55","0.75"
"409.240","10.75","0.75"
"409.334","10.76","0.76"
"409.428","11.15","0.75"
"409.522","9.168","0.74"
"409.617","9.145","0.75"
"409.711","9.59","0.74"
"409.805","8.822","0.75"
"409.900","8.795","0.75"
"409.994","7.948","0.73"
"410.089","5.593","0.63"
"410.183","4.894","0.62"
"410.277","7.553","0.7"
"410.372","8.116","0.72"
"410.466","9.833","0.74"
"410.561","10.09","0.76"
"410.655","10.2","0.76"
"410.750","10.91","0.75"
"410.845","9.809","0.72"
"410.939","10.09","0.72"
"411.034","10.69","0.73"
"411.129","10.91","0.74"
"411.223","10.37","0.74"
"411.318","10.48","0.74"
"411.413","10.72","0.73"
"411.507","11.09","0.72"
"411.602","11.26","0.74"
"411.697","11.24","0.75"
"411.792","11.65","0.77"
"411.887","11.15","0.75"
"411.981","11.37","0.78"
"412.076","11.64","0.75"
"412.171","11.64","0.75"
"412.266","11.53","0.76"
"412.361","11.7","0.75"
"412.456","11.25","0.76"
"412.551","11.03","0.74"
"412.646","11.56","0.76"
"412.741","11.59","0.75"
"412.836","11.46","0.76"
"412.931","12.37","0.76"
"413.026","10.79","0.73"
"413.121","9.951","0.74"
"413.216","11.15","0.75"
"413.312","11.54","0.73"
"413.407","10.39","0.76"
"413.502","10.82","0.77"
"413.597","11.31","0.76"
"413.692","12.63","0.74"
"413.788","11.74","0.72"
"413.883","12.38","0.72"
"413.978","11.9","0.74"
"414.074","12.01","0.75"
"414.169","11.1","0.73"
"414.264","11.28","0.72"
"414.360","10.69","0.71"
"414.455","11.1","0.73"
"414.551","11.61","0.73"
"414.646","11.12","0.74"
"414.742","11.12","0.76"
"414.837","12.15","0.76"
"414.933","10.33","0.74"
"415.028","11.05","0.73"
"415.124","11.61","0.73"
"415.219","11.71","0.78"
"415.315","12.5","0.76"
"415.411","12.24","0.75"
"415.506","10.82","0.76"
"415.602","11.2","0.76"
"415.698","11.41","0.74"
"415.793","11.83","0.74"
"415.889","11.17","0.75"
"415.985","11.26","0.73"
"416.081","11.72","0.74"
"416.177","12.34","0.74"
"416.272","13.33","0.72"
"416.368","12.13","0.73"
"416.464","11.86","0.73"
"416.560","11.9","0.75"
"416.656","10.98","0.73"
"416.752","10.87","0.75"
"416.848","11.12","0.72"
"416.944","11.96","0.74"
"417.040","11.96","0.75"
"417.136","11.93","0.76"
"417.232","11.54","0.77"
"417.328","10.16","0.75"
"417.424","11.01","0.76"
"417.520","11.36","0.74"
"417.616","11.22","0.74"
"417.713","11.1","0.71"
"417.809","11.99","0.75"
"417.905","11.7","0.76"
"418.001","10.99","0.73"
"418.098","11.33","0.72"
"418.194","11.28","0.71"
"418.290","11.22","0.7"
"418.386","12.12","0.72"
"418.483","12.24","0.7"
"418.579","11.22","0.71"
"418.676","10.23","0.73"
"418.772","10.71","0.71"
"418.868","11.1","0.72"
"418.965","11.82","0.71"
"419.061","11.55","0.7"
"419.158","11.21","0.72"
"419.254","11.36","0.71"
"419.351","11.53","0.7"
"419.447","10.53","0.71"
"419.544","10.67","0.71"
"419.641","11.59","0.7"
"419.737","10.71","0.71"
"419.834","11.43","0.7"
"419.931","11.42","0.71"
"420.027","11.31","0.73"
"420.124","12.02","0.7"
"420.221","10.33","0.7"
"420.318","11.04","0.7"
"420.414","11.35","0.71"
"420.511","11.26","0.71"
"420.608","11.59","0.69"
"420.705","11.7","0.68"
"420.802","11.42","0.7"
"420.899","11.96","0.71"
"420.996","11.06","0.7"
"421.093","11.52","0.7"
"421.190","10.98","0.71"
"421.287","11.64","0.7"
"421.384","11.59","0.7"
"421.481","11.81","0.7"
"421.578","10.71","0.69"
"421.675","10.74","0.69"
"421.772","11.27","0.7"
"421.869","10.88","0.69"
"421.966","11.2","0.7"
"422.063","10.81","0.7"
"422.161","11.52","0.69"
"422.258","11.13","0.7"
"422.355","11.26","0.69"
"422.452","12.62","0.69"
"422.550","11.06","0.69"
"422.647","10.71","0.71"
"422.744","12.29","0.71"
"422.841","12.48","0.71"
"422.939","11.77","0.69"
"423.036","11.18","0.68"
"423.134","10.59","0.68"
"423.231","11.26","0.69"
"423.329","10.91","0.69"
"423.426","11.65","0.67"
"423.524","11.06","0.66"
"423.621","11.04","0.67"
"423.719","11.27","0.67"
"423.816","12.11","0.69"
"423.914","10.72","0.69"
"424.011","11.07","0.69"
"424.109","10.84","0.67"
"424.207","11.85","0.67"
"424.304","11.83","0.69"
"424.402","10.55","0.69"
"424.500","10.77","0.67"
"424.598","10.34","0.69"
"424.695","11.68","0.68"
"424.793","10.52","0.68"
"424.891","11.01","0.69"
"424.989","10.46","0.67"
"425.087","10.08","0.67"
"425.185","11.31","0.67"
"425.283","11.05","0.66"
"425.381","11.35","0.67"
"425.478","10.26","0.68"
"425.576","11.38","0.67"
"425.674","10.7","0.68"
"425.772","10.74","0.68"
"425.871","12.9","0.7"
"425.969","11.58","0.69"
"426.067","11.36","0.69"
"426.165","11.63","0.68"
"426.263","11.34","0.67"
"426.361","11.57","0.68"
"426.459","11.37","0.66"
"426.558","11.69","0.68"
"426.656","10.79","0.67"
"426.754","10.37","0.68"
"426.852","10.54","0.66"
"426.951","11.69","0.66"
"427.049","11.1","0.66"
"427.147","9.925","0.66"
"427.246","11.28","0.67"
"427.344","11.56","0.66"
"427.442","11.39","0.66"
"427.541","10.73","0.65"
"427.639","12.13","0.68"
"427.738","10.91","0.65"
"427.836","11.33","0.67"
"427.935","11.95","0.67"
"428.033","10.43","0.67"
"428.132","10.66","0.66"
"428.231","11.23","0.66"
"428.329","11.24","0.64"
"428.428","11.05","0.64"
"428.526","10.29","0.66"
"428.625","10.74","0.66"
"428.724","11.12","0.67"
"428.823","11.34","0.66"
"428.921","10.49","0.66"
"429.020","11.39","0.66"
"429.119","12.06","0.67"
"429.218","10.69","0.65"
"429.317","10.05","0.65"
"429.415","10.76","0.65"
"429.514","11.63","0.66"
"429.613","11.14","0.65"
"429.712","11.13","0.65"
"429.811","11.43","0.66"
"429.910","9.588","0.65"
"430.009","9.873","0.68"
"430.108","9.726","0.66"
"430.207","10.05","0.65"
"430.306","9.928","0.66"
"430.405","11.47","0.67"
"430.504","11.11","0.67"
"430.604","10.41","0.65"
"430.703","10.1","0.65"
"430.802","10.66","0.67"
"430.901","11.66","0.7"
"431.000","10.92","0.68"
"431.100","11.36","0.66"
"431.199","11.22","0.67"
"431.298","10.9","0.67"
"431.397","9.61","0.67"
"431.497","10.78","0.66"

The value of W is -0.09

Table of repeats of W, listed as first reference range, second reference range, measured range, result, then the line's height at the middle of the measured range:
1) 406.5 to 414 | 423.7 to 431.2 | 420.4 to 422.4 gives -0.04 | 10.9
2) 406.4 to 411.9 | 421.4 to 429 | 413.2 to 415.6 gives -0.07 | 10.7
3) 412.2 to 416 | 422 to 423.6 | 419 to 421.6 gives 0.01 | 11.4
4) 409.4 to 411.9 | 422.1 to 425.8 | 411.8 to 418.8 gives -0.13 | 10.2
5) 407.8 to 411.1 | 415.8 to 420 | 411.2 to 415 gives -0.06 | 10.7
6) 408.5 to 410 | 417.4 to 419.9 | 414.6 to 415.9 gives -0.05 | 10.9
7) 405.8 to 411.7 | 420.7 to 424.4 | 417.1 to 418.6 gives -0.03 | 11.1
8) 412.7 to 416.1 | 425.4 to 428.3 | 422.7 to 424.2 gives -0.01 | 11.3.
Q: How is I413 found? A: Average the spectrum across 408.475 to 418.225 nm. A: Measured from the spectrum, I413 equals 11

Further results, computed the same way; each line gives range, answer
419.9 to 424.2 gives 11.3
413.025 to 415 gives 11.3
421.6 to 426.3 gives 11.2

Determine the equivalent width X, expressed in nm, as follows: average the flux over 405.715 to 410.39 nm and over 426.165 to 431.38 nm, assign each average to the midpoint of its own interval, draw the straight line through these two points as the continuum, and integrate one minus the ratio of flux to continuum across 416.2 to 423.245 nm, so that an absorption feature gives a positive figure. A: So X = -0.38 nm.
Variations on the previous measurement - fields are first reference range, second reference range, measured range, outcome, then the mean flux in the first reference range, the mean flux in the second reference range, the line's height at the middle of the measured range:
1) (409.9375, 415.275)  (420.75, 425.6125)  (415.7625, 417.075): -0.097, 10.8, 11.2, 10.9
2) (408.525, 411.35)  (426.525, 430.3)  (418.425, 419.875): -0.121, 9.76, 10.9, 10.3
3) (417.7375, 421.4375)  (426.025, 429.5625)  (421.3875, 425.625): 0.019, 11.3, 11.1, 11.2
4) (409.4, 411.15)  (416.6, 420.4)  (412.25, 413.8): -0.240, 9.07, 11.3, 9.81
